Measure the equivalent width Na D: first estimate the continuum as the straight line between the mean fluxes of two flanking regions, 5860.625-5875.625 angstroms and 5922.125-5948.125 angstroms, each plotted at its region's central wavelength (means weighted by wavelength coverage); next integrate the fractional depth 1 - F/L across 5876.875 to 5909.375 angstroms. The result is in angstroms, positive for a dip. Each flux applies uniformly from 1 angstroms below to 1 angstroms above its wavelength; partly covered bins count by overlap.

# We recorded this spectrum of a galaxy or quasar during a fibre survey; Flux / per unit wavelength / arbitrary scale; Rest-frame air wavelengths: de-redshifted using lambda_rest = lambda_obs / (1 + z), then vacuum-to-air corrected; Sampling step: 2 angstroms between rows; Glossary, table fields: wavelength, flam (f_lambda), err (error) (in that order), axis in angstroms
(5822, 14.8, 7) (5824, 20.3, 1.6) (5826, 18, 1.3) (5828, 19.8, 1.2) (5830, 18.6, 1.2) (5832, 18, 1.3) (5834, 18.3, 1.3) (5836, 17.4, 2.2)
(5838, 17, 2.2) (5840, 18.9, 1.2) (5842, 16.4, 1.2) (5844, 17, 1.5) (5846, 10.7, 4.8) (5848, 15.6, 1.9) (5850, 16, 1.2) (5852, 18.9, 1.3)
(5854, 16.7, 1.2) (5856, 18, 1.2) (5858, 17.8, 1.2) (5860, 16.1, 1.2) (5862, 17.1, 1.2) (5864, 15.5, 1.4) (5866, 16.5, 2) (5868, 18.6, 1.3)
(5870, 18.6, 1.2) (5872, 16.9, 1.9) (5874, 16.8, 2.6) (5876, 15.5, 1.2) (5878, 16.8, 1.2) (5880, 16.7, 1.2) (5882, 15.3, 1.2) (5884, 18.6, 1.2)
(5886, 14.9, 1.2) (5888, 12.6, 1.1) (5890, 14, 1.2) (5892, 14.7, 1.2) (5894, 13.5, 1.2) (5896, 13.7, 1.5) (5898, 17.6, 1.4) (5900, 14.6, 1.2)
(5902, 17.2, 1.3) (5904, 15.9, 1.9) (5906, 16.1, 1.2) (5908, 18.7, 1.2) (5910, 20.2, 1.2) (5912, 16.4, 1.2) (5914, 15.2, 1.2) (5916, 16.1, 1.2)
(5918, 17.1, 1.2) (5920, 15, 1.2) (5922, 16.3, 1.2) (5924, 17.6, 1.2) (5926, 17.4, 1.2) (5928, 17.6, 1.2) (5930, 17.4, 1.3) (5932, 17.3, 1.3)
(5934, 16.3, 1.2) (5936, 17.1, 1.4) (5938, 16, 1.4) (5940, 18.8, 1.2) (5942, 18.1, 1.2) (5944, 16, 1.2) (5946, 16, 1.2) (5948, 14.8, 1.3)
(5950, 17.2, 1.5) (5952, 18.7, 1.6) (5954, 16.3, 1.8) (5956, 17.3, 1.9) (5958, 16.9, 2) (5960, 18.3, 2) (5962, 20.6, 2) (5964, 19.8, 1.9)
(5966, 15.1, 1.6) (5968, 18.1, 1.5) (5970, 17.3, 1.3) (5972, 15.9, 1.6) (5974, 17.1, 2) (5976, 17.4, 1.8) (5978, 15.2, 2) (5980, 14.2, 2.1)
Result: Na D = 2.5 angstroms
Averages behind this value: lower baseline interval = 17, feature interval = 15.7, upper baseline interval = 17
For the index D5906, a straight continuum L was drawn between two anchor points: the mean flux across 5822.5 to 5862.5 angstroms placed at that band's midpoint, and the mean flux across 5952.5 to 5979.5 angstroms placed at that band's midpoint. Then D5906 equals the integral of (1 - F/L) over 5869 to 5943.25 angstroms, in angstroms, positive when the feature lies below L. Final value 3.7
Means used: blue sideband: 17.3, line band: 16.4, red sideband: 17.3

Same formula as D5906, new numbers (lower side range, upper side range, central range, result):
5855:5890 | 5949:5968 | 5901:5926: 0.4 angstroms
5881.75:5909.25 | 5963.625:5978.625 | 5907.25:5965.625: -3.3 angstroms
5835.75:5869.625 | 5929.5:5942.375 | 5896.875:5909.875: 0.1 angstroms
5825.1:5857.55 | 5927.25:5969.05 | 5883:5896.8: 2.1 angstroms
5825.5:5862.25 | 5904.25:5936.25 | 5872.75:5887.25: 0.6 angstroms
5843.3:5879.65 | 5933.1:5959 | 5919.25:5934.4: -0.1 angstroms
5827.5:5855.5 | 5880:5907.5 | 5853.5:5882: -1.2 angstroms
